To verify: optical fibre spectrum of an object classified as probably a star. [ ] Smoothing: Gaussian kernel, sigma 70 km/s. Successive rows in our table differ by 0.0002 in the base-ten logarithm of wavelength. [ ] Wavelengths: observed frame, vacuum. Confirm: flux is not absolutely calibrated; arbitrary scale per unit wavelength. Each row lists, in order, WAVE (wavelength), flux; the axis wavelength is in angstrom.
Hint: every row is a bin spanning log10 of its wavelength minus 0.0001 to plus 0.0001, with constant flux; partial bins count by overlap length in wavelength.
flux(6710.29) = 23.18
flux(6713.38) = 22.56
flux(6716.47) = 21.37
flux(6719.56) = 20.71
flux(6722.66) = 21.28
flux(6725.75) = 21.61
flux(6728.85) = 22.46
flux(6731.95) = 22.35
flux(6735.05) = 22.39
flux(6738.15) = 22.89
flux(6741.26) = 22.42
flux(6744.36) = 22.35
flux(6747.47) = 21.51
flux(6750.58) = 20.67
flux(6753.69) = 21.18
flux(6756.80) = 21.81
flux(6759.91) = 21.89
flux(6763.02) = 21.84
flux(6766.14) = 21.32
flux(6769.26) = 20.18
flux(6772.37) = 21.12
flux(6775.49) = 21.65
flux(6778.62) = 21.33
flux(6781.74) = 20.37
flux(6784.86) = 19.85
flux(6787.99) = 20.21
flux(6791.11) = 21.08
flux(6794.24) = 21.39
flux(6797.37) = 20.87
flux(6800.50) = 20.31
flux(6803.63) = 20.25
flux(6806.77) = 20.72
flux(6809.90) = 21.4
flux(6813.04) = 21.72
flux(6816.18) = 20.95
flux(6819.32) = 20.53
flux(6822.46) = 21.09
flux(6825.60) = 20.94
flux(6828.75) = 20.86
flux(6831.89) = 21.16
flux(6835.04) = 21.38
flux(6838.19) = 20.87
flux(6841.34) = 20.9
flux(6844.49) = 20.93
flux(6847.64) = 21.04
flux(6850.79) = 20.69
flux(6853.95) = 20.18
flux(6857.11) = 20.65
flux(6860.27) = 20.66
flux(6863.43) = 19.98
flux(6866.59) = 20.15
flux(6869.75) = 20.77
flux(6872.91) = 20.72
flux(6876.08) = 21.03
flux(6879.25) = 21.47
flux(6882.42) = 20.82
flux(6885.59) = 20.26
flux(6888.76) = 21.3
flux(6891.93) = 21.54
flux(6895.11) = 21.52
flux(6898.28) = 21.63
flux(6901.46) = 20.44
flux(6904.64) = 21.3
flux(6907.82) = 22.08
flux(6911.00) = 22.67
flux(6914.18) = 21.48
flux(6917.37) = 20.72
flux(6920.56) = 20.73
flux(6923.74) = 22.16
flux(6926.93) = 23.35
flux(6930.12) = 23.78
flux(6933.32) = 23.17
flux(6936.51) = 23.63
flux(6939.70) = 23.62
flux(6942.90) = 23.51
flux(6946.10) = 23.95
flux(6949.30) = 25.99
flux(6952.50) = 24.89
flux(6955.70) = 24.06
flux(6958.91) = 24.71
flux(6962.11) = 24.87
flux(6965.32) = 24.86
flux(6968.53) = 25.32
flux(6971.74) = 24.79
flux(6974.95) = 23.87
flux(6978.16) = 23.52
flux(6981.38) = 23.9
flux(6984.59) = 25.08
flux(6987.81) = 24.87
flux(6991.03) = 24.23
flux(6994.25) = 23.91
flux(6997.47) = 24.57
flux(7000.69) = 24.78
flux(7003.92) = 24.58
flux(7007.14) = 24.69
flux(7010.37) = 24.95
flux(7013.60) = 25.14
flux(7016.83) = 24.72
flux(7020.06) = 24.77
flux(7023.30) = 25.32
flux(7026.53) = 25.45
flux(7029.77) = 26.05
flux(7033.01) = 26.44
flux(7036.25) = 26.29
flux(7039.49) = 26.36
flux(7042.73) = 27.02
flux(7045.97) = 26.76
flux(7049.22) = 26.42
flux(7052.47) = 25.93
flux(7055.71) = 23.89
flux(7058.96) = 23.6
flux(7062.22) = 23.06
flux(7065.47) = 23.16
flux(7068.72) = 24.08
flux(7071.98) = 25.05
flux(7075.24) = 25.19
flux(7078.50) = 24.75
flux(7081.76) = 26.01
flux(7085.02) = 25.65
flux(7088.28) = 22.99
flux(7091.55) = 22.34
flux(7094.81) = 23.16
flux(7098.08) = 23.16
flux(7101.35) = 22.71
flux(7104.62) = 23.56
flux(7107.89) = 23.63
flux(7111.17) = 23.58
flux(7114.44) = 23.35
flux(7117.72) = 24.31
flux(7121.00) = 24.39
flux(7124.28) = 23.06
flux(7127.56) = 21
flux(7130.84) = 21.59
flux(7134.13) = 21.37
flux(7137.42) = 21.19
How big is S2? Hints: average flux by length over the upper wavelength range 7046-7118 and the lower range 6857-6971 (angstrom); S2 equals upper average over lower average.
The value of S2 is 1.08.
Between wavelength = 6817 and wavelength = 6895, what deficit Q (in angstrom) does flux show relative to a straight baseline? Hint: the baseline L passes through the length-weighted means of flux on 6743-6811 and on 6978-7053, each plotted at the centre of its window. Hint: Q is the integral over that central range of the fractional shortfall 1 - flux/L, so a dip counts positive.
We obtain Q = 5.5 angstrom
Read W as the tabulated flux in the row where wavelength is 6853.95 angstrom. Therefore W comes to 20.18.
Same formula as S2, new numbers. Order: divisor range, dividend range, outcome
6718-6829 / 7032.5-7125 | 1.15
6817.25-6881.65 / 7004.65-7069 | 1.21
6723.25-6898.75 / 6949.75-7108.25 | 1.17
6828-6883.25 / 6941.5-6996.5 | 1.18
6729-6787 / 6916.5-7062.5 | 1.14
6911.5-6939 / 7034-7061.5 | 1.15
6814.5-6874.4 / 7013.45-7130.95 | 1.18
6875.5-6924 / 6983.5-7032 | 1.17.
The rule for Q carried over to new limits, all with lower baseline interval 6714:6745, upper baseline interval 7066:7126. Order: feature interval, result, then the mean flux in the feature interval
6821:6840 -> 1.2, 21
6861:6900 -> 3.2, 20.9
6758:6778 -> 0.8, 21.3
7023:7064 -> -3.4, 25.6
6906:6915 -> 0.3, 22.1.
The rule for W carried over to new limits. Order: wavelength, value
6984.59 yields 25.08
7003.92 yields 24.58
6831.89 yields 21.16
